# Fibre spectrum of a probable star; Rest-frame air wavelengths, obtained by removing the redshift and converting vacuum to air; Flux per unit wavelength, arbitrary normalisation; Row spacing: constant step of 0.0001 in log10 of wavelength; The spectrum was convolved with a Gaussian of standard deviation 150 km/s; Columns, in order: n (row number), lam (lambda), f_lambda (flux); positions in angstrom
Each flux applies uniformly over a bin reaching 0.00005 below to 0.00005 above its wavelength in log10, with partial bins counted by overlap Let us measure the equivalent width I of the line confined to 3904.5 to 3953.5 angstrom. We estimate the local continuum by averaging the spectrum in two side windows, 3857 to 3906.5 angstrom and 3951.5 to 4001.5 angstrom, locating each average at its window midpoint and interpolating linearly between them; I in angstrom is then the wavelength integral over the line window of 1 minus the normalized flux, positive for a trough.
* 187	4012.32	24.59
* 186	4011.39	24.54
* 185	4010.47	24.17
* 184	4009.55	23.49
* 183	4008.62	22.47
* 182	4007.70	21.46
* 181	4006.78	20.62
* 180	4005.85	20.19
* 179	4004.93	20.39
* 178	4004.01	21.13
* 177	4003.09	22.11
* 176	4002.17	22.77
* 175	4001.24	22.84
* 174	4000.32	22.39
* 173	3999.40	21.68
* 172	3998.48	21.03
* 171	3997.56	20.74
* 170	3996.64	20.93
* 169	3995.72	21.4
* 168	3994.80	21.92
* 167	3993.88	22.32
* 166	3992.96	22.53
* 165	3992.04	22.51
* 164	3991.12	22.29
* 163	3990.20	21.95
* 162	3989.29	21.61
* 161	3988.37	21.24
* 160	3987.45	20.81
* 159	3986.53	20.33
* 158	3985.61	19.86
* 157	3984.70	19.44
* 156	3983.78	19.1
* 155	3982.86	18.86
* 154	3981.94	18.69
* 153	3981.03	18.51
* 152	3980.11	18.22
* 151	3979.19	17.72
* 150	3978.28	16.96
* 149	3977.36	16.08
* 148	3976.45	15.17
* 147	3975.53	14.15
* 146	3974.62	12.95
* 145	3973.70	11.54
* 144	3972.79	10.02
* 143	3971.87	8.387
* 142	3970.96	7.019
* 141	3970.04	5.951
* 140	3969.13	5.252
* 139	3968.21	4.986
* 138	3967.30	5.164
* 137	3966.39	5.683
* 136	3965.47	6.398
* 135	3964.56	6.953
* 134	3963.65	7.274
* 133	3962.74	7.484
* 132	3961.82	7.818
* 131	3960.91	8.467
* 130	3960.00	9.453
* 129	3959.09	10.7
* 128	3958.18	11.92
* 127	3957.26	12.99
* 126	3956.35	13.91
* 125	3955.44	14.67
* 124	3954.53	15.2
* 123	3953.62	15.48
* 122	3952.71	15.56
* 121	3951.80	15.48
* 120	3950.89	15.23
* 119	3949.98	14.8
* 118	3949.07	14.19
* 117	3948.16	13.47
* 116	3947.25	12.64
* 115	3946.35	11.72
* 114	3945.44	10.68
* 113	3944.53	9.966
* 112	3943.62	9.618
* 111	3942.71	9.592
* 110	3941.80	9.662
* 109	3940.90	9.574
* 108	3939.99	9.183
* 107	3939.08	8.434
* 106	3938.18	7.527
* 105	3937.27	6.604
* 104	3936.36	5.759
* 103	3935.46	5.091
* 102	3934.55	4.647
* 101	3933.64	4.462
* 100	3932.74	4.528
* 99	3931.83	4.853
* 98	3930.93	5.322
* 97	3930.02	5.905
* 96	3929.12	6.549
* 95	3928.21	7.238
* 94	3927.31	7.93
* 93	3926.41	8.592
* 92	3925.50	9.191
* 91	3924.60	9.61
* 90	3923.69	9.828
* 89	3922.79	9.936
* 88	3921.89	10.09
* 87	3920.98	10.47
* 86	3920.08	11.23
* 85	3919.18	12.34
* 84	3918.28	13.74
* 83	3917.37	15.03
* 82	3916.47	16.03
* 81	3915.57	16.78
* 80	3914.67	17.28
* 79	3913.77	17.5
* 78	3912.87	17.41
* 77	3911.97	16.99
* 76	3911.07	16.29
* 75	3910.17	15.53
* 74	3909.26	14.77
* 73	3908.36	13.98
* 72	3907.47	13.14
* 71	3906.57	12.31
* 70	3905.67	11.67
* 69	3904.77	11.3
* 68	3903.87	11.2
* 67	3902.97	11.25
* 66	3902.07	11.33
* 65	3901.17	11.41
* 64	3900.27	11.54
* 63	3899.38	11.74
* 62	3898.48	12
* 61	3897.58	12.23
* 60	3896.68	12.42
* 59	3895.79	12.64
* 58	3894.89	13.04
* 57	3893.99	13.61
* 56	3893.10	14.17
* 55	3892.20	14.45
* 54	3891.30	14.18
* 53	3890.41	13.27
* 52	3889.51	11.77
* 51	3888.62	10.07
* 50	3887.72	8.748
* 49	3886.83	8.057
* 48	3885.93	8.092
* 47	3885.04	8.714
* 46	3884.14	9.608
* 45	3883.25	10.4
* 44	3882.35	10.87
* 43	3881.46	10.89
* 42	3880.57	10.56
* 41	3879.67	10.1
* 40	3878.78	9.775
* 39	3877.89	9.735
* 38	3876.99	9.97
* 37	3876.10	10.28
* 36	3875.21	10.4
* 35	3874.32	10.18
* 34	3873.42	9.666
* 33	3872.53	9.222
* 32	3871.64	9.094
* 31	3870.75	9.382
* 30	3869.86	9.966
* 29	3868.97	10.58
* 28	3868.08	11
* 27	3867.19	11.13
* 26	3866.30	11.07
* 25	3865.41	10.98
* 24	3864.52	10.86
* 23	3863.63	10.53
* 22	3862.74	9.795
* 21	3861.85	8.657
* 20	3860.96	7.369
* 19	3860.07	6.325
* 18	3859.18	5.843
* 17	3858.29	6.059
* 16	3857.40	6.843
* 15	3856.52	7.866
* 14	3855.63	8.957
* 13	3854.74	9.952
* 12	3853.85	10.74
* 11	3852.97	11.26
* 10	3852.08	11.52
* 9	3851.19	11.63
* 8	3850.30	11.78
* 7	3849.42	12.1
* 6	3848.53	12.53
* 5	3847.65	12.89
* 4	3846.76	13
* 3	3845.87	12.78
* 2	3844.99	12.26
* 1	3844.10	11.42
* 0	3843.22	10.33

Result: 6.4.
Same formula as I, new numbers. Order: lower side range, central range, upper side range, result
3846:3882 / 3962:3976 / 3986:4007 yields 8.21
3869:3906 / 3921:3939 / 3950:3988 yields 7.21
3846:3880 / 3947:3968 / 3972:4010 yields 7.10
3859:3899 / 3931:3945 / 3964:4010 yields 6.90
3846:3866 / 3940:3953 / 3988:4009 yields 3.94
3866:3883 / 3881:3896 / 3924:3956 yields -1.81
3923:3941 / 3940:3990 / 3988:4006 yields 4.71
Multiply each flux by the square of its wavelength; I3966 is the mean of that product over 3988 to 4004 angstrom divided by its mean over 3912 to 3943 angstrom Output 2.33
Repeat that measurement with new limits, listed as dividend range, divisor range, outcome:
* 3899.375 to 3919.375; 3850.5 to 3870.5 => 1.51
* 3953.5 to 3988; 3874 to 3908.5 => 1.16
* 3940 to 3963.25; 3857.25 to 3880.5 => 1.32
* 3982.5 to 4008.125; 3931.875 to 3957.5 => 2.05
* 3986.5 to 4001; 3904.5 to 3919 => 1.51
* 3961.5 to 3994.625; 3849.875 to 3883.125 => 1.59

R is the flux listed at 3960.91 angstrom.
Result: 8.467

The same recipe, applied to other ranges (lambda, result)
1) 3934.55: 4.647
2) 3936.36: 5.759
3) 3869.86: 9.966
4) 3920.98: 10.47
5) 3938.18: 7.527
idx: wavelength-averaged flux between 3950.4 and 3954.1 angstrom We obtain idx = 15.4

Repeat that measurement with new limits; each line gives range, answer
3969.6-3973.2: 7.81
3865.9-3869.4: 11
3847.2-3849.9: 12.5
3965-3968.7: 5.56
